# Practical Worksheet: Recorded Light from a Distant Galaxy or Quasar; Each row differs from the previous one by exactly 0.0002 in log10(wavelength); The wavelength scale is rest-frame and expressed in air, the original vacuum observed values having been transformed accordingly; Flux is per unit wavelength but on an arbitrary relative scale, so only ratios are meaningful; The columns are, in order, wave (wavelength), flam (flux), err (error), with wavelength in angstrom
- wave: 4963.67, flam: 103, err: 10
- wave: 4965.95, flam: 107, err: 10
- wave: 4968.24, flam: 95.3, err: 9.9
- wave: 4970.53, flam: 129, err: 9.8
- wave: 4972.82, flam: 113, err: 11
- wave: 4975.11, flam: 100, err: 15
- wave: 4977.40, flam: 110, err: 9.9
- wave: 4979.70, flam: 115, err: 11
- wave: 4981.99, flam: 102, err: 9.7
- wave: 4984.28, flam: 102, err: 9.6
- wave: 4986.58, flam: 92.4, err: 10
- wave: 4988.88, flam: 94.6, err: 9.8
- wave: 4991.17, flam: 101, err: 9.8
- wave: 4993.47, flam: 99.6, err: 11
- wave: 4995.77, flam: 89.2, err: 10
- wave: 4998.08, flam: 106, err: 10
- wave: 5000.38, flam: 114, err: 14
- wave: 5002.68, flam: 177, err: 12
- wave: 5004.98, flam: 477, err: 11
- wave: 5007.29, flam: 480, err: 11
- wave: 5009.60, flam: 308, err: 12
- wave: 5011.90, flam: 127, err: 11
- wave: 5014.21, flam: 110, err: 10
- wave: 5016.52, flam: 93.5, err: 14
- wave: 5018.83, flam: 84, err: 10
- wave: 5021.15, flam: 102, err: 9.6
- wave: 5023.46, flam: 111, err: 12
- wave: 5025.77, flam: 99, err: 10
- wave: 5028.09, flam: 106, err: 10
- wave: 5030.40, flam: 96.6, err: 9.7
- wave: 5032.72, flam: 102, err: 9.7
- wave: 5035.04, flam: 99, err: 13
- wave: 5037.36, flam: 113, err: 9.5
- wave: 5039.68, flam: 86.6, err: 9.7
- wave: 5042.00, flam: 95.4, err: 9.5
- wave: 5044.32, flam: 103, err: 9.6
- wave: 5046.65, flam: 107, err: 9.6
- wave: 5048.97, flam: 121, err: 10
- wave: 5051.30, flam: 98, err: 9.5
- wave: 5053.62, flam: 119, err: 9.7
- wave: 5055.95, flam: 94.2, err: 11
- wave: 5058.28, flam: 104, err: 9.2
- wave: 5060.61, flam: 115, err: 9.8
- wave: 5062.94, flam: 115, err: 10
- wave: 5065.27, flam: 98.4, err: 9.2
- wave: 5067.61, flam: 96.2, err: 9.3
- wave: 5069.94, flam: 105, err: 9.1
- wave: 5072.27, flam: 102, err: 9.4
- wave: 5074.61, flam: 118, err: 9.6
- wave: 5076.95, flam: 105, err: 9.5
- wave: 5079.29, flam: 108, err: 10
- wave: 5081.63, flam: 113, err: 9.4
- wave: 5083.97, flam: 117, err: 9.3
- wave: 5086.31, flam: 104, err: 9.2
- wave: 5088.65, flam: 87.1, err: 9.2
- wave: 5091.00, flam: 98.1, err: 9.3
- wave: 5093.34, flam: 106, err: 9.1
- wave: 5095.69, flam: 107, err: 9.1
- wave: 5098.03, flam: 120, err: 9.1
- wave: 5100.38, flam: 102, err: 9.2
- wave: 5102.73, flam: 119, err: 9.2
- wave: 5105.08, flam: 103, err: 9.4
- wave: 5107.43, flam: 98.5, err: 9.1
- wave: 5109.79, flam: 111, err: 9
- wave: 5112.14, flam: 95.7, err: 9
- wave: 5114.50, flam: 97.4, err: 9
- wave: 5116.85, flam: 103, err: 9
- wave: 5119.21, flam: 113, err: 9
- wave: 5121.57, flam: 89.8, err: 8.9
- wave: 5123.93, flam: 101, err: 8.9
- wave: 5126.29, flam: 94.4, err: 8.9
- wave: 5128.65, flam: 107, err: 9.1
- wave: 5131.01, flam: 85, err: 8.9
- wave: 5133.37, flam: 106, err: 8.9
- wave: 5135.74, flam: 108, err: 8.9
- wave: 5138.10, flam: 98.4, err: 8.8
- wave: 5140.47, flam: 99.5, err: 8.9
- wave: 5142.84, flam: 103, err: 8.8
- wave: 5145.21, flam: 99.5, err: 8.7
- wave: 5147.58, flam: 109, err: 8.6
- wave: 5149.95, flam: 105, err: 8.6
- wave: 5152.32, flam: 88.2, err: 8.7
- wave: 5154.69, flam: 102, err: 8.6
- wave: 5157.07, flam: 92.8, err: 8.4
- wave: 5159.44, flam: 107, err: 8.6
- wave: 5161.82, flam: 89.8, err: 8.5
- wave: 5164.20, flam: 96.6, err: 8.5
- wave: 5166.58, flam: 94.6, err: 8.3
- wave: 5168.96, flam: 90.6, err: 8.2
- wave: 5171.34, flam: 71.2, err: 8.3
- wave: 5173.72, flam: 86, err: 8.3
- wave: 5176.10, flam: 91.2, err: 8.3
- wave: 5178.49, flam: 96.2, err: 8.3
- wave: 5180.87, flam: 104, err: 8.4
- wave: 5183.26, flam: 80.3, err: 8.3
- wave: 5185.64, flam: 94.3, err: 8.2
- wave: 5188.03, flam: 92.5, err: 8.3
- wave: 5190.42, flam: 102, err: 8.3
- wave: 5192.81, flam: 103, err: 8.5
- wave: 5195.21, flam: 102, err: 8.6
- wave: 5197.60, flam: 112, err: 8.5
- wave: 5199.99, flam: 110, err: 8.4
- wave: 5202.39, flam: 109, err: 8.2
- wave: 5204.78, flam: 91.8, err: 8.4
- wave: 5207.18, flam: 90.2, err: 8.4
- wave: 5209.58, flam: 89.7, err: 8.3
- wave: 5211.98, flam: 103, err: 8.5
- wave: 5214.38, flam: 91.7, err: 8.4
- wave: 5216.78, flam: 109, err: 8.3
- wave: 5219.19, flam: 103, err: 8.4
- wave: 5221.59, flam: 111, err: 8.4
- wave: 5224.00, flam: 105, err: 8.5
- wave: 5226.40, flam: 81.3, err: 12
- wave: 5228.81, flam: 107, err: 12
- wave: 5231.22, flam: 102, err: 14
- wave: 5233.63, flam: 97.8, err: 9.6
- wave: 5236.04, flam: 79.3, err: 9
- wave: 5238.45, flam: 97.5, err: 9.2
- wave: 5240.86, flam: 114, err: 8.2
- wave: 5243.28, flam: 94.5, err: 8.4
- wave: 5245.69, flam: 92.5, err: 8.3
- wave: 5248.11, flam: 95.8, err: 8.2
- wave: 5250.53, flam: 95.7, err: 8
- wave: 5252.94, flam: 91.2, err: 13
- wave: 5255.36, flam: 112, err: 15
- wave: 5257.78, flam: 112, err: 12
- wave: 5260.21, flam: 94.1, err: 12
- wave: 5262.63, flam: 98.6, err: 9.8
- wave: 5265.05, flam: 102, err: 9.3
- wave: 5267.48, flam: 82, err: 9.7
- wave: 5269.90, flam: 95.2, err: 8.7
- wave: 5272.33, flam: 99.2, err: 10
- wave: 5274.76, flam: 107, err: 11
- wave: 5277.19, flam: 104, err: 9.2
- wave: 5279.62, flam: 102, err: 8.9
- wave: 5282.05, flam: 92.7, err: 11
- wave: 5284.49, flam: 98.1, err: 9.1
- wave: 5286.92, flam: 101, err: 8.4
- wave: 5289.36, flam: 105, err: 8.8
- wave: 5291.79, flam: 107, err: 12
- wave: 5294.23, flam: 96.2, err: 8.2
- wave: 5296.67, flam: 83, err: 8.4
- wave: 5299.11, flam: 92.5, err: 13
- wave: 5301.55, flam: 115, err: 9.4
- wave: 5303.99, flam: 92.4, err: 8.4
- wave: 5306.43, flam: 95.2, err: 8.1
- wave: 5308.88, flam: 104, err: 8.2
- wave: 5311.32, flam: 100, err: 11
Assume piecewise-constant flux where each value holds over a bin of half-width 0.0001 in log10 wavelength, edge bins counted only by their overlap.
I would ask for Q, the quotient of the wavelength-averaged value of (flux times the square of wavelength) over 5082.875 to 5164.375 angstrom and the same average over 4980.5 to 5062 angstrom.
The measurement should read 0.8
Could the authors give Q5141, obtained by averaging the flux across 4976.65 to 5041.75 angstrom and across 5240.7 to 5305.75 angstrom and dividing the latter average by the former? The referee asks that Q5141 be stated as 0.7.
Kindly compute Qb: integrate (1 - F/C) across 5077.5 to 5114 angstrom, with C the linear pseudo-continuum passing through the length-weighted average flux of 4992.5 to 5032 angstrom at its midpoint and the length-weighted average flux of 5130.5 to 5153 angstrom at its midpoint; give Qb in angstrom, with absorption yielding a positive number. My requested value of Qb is 5.1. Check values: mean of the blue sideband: 163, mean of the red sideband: 101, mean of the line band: 106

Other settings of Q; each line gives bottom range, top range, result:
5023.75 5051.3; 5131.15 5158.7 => 1.02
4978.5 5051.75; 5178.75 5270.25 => 0.79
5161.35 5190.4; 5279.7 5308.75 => 1.13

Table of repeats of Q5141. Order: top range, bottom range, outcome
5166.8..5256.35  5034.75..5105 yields 0.92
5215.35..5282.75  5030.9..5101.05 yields 0.94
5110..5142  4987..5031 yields 0.64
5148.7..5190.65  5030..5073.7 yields 0.90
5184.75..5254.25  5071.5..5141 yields 0.95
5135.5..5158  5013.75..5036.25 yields 1.00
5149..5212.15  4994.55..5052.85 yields 0.67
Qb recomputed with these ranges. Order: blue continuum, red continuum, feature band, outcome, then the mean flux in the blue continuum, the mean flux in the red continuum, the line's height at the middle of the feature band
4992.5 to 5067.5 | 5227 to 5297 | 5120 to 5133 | 2.5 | 135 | 98.6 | 120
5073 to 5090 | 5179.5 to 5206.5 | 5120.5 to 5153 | 1.2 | 107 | 99.9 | 104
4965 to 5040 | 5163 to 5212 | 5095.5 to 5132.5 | 2.8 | 135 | 95.6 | 111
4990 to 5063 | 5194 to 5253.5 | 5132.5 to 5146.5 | 1.5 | 136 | 99.1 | 115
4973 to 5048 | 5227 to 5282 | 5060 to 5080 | 3.0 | 134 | 98.6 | 125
